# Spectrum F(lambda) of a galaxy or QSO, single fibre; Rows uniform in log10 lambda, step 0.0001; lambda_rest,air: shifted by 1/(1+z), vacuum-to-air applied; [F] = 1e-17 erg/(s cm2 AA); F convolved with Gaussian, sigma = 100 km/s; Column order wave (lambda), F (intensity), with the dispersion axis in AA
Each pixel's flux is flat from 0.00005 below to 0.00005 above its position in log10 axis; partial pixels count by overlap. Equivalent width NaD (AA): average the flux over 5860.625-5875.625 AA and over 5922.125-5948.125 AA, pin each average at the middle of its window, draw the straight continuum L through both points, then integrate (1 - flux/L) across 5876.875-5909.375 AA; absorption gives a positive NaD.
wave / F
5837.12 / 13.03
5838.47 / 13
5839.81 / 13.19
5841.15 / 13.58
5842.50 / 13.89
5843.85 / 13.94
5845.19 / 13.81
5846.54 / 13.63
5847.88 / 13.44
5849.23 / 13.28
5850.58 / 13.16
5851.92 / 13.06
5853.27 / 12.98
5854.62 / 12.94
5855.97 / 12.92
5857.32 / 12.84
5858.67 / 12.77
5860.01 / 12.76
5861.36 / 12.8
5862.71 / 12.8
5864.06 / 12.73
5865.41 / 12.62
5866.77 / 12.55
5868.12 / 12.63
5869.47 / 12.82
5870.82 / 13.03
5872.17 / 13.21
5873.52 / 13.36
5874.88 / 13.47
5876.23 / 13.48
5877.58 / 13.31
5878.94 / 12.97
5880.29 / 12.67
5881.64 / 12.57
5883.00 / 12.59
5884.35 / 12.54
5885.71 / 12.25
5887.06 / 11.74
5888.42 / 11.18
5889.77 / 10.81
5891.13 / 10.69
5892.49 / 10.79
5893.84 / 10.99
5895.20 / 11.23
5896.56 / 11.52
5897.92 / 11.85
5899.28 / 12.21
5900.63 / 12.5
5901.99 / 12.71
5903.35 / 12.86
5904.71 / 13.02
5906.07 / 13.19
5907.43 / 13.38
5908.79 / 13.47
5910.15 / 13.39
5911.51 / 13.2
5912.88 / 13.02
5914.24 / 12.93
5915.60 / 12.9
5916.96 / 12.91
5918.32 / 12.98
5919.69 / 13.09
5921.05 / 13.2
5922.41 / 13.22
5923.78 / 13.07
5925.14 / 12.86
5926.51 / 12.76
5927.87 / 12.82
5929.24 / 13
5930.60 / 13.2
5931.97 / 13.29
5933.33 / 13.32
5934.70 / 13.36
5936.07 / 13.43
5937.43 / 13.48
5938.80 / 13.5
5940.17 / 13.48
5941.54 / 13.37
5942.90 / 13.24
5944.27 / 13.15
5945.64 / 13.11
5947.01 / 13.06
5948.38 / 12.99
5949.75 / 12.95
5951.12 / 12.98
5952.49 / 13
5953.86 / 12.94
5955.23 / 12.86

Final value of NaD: 2.0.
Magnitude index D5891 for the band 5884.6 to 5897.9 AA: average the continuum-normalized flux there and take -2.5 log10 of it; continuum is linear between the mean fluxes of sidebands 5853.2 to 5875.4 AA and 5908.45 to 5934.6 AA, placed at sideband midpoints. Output 0.15 mag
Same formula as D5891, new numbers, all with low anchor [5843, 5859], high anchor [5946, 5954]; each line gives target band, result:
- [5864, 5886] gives 0.03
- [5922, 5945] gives -0.01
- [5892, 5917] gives 0.05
